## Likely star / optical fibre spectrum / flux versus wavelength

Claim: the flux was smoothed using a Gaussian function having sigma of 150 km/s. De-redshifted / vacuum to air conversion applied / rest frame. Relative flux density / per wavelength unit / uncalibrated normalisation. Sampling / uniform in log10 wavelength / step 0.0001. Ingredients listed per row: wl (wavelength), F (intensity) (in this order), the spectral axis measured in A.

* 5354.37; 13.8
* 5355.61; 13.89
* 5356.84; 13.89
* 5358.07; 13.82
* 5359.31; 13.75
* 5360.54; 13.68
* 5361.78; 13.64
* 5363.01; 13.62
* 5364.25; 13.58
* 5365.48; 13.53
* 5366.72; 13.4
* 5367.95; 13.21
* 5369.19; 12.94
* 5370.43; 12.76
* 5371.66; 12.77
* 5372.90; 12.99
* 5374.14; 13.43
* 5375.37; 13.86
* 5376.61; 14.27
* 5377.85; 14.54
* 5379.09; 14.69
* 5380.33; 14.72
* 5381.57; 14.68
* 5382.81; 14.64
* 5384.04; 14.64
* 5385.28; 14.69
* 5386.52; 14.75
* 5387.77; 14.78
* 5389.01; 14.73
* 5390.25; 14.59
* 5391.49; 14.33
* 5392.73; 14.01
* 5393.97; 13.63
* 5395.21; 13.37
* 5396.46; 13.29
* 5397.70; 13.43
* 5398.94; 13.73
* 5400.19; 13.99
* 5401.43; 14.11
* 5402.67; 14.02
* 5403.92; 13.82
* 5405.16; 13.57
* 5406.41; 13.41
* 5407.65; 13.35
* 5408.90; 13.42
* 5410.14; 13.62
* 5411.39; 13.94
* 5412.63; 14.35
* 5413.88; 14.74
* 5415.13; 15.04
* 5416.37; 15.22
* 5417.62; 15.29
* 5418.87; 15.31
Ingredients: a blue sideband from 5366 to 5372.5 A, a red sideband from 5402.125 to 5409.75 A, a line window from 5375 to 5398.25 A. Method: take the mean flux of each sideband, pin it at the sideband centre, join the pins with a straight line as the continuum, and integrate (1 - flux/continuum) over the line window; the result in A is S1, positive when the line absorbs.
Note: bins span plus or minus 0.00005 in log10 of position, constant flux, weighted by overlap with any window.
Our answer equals -1.8 A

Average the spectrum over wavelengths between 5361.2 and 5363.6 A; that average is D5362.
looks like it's 13.7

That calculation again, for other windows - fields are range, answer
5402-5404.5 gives 13.9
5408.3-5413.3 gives 13.9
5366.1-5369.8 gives 13.2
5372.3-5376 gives 13.4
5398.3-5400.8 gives 13.8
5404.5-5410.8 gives 13.5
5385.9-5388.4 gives 14.7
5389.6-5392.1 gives 14.5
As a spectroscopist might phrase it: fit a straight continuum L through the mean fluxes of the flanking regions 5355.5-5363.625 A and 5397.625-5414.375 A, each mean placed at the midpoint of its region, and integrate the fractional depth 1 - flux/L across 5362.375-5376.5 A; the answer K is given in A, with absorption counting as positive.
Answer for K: 0.46 A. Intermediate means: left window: 13.8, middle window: 13.3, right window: 13.8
